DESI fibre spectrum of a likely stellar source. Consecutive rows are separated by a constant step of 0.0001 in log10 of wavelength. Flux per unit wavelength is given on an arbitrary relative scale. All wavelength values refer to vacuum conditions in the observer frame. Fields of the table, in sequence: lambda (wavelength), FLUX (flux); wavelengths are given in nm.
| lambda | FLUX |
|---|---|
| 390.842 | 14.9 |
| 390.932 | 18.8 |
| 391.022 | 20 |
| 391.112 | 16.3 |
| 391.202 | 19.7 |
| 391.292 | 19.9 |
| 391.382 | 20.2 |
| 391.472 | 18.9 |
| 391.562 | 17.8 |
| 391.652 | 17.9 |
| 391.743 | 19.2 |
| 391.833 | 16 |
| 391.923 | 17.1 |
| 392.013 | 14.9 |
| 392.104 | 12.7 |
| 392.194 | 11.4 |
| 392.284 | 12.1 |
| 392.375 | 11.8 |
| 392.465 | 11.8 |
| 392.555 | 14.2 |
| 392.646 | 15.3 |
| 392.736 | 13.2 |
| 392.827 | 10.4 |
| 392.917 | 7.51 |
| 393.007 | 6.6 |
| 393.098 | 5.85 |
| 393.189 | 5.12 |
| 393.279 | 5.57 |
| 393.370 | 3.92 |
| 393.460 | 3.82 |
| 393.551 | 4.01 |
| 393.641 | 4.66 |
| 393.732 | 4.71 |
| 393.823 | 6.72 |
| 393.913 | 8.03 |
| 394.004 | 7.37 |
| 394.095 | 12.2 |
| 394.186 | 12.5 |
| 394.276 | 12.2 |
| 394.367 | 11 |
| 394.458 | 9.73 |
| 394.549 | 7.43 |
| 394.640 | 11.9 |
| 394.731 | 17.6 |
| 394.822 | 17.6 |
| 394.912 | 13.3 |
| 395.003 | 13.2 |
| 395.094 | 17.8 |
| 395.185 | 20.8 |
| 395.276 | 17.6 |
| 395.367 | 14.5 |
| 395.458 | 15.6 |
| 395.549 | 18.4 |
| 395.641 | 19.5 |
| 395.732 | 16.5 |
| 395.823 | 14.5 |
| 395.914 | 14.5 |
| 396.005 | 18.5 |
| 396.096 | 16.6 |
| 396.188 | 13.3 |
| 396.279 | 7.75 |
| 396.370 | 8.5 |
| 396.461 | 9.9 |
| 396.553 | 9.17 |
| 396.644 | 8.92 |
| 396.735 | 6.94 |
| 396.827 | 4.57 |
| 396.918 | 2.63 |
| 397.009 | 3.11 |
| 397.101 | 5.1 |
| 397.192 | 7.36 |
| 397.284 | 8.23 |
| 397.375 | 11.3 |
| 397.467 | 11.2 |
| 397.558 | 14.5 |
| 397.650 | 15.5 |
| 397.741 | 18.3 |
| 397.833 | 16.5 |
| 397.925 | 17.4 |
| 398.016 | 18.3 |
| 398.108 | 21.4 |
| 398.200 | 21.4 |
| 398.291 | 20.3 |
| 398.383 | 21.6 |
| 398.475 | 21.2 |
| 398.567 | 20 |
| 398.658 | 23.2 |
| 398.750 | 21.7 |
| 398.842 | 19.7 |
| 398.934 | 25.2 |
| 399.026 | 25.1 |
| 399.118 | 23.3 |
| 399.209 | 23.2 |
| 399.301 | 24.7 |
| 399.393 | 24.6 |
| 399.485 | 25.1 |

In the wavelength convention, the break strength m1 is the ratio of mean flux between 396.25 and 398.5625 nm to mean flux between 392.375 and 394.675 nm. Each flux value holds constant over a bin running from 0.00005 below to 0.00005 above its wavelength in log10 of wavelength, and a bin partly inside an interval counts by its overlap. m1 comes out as 1.45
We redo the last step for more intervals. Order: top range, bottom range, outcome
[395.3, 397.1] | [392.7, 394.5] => 1.51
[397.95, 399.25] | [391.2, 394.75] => 1.91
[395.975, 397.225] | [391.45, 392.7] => 0.58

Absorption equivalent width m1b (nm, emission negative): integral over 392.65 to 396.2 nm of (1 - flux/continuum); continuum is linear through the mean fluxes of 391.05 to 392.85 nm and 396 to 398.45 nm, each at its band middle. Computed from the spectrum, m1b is 0.58 nm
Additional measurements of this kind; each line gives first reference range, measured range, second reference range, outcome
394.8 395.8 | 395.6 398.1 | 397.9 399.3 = 0.931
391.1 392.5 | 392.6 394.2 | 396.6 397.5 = 0.694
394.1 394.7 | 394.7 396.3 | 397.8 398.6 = -0.313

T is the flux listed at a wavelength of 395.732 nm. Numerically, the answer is 16.5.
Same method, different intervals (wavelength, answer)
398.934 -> 25.2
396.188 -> 13.3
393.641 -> 4.66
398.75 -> 21.7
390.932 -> 18.8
